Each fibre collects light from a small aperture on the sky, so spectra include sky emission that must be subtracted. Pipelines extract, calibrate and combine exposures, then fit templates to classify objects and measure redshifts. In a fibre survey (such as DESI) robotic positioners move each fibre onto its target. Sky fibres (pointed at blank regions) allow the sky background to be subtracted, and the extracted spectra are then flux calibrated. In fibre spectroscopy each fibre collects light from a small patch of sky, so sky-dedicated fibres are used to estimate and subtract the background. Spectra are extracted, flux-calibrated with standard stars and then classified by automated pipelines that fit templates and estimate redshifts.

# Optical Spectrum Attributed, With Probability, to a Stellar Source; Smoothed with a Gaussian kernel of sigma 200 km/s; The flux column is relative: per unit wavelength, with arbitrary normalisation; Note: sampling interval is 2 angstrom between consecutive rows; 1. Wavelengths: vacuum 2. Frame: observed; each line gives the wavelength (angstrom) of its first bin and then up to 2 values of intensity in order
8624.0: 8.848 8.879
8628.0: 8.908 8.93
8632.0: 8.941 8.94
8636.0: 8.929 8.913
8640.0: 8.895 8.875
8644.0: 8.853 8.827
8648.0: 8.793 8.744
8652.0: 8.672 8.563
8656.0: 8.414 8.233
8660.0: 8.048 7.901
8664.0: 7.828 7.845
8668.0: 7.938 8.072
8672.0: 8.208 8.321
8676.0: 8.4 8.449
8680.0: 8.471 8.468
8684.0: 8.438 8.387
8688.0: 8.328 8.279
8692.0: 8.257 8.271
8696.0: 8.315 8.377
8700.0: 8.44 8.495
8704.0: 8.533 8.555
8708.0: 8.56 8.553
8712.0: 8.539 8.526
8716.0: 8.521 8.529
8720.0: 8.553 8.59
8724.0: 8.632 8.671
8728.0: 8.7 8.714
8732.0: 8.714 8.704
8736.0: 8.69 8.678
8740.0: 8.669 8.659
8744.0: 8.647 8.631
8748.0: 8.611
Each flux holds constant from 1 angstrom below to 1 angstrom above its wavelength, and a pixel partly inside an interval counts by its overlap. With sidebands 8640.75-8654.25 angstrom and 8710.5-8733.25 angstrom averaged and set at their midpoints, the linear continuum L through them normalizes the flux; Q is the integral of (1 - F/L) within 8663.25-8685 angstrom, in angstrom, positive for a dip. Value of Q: 1.22 angstrom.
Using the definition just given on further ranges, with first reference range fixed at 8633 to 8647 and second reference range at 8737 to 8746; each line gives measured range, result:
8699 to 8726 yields 0.56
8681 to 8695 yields 0.69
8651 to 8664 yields 0.86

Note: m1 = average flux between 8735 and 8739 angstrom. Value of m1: 8.68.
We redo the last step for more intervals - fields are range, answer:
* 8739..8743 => 8.66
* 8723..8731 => 8.68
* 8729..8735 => 8.71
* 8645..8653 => 8.76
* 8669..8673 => 8.14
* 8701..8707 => 8.53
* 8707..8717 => 8.54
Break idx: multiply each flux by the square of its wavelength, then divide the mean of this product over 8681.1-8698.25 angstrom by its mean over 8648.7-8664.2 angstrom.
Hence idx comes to 1.01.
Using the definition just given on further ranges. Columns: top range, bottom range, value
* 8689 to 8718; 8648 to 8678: 1.03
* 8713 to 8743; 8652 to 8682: 1.07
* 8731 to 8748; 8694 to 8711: 1.03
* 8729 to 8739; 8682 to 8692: 1.05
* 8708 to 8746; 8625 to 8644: 0.99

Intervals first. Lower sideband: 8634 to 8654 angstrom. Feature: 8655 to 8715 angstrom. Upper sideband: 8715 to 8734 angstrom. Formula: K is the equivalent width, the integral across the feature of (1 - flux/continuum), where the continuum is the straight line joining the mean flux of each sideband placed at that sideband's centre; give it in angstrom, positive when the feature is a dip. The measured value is 2.8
